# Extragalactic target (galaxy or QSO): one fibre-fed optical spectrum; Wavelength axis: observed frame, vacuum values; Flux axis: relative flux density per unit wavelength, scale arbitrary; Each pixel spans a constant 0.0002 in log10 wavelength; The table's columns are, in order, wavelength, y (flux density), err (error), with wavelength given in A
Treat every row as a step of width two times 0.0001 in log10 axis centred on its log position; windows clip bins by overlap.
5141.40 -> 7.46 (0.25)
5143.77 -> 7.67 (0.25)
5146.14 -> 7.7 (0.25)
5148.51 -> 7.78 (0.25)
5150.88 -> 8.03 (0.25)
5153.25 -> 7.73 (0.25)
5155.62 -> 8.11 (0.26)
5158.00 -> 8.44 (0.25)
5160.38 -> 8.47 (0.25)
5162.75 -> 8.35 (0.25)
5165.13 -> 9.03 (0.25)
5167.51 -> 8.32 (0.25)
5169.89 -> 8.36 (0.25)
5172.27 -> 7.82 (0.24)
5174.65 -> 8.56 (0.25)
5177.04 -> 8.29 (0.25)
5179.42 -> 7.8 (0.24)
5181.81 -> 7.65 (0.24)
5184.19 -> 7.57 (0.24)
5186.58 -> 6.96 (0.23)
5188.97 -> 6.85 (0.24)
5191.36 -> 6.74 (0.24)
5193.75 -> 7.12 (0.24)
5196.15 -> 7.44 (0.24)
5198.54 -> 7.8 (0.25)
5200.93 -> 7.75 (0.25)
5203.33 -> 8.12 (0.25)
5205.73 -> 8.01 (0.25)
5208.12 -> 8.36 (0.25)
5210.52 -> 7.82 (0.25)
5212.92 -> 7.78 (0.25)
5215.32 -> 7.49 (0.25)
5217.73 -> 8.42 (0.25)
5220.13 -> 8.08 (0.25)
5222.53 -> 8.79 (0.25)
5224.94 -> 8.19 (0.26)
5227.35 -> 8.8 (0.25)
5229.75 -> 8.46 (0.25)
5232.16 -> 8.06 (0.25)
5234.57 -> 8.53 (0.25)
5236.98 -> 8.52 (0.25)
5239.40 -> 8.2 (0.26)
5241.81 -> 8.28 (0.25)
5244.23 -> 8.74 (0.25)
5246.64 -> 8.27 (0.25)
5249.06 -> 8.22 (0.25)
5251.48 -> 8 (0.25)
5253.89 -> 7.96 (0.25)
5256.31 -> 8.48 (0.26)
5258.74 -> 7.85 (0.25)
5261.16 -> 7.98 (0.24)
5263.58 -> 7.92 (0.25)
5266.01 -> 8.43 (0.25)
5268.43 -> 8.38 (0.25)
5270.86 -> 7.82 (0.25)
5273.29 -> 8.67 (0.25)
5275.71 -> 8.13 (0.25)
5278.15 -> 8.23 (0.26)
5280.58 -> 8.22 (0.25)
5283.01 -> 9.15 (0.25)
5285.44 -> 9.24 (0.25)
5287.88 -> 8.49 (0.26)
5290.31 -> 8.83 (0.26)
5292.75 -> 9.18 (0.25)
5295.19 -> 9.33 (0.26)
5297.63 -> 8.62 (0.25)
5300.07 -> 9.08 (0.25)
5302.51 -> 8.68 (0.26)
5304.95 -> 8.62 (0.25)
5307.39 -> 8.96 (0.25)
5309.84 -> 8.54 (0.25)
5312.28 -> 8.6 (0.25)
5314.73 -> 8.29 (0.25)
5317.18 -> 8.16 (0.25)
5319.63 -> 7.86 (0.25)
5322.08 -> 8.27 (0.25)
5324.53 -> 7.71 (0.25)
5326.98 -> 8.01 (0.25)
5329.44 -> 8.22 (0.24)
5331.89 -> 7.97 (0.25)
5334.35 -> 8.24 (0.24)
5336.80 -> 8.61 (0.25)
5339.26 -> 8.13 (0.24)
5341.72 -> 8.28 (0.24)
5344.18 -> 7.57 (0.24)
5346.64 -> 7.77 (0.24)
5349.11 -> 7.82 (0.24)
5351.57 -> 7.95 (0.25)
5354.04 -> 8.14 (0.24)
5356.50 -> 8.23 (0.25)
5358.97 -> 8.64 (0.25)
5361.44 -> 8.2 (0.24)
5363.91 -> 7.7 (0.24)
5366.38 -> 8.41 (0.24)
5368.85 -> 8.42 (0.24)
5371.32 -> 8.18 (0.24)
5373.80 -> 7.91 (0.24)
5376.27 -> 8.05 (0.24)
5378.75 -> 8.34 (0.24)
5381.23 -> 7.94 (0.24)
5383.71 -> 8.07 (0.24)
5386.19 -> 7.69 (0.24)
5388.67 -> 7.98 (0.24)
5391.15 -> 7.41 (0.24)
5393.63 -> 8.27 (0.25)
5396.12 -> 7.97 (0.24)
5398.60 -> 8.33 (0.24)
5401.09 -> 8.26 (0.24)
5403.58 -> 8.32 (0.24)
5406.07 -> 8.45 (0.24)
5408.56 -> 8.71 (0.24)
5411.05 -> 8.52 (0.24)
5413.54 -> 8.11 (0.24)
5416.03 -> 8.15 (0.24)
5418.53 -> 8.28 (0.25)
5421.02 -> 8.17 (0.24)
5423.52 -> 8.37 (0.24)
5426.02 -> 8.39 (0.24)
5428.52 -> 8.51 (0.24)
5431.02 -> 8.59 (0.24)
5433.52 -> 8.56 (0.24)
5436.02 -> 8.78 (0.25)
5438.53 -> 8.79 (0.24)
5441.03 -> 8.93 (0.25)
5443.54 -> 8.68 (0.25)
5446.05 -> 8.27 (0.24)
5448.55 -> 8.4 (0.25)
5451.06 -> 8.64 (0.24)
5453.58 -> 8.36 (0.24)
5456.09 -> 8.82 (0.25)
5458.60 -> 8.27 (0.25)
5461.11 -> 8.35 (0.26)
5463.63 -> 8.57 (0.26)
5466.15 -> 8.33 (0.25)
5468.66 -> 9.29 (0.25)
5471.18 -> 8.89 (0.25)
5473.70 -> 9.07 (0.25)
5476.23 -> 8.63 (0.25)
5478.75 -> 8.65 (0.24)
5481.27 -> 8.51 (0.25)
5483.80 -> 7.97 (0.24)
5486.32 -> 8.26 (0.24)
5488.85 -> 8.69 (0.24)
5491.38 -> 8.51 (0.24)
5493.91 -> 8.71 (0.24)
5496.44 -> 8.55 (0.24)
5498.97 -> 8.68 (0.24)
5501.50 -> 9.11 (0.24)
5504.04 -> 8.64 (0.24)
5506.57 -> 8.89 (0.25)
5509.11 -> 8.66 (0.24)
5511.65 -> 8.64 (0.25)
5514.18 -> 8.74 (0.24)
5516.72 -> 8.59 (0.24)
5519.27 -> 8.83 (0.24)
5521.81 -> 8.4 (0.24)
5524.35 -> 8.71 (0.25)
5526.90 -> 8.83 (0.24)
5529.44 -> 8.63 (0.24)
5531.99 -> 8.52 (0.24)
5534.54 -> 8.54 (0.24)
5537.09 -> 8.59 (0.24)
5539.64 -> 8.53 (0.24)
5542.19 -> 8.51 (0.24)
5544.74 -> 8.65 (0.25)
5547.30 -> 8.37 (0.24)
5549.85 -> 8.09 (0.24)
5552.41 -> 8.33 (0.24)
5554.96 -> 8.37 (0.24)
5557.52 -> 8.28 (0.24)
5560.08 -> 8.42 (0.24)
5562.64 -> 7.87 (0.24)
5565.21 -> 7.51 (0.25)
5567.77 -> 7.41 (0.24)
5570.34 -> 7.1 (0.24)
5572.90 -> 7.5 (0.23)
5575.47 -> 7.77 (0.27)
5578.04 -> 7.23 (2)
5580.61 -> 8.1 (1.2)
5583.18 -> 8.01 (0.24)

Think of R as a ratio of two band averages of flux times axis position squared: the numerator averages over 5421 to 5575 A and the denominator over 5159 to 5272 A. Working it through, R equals 1.17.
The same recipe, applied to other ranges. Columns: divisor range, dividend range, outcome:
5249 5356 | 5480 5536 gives 1.12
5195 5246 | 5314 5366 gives 1.03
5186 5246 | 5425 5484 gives 1.18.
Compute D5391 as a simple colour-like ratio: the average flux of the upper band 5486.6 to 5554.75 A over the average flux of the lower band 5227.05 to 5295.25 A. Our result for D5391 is 1.02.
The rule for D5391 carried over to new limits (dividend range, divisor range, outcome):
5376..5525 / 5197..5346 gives 1.02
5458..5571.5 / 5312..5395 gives 1.05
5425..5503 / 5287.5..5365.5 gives 1.03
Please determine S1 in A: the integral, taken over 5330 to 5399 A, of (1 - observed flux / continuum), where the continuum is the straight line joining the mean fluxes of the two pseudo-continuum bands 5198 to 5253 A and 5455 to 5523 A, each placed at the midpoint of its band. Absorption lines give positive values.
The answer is 2.9 A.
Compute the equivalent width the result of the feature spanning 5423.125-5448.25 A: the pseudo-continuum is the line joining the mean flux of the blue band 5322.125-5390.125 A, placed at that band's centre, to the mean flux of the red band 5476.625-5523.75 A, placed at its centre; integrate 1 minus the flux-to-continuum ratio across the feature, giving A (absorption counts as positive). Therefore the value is -0.6 A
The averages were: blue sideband 8.08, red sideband 8.62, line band 8.59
